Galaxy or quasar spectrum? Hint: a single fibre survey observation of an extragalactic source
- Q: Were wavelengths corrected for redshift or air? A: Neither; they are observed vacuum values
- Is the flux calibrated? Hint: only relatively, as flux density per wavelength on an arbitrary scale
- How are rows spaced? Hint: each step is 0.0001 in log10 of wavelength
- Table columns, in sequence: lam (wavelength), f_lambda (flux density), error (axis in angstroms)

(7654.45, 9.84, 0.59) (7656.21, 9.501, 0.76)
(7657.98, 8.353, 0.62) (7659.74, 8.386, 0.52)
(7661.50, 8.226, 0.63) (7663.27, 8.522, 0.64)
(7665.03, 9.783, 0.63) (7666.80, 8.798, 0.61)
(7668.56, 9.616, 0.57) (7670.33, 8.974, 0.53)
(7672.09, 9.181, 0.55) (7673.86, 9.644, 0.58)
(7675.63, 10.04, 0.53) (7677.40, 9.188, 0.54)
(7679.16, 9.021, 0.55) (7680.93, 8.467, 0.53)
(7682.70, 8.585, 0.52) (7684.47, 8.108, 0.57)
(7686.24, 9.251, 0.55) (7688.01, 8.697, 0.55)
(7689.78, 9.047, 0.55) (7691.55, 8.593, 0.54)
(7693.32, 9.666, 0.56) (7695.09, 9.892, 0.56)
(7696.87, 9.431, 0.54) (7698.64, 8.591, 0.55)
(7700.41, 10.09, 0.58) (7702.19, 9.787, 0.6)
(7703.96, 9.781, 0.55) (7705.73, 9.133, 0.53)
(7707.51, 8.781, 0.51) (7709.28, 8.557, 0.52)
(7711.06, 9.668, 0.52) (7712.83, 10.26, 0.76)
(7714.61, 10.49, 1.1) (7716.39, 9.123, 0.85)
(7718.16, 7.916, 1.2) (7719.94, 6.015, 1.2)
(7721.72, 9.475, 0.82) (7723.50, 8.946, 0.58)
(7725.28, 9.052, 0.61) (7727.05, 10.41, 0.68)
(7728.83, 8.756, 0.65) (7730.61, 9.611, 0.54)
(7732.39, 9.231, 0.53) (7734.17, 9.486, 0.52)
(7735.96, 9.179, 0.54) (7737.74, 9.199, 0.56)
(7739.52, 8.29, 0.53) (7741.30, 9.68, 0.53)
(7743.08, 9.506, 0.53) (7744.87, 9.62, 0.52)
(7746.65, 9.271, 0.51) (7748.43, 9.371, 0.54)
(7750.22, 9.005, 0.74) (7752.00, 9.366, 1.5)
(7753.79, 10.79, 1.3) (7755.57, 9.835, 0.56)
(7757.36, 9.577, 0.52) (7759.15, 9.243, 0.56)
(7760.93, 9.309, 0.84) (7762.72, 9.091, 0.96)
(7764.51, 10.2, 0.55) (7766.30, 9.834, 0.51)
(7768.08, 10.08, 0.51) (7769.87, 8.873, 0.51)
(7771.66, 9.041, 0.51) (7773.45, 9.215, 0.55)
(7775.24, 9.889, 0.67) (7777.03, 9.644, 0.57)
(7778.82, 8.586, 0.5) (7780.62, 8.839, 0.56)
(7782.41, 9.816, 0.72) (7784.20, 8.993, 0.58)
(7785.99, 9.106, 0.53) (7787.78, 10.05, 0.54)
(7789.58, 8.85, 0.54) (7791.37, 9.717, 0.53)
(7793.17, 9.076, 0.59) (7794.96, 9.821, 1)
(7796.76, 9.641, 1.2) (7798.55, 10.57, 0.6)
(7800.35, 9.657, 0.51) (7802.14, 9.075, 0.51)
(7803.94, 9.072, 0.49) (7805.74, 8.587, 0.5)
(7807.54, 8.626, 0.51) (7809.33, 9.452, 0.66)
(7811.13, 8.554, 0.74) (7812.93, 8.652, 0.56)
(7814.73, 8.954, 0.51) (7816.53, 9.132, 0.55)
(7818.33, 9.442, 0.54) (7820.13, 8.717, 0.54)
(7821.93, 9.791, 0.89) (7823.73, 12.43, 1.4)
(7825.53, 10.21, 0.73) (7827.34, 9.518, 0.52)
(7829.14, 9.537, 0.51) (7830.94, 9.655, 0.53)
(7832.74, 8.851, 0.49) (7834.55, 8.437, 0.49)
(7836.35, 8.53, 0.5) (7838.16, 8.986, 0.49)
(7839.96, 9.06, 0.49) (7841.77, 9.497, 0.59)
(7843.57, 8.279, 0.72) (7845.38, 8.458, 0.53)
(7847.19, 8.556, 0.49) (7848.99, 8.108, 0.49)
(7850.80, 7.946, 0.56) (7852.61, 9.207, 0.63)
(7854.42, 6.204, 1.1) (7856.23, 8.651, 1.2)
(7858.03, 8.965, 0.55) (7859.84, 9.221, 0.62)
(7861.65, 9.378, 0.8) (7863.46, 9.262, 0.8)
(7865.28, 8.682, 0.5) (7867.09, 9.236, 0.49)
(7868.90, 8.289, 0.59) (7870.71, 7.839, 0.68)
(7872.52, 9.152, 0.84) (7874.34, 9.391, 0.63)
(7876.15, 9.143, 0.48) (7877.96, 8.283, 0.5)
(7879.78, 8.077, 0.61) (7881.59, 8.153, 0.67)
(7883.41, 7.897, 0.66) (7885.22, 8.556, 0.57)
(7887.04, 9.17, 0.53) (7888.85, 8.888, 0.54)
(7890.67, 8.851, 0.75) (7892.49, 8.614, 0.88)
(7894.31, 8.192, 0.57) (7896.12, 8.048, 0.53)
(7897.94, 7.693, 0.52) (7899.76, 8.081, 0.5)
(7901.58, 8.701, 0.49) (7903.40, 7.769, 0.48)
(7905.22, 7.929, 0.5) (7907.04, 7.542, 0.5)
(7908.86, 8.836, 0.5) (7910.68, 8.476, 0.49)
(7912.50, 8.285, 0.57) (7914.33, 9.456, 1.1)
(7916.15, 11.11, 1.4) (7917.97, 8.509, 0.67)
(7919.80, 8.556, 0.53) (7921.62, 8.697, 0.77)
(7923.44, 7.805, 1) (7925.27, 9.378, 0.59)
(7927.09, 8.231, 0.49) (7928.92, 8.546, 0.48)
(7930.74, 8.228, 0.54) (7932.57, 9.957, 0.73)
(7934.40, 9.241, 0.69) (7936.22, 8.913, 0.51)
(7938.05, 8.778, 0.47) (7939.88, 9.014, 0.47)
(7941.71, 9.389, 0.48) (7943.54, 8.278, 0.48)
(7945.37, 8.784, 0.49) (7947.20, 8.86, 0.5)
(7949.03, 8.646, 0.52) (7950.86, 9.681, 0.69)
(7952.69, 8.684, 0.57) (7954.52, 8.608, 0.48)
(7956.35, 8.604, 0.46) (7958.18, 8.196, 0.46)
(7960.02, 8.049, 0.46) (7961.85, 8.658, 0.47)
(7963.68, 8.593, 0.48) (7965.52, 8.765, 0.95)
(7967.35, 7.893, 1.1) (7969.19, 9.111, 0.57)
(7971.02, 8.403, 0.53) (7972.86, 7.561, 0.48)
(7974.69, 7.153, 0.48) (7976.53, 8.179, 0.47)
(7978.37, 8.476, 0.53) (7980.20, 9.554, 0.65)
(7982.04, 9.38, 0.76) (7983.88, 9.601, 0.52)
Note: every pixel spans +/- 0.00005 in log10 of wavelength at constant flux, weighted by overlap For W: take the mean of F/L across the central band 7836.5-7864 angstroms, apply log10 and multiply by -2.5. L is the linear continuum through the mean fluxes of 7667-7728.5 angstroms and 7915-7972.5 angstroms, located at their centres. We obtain 0.03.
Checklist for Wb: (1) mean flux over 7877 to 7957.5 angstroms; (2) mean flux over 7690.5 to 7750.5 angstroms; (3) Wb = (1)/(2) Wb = 0.9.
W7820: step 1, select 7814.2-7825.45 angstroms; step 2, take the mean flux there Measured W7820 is 9.81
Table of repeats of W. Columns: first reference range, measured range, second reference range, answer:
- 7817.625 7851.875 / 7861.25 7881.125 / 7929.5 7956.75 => 0.04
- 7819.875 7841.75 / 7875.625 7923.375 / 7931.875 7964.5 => 0.07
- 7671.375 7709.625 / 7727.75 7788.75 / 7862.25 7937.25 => -0.05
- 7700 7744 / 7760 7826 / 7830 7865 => -0.06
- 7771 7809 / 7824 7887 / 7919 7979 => 0.03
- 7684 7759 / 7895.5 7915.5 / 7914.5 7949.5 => 0.08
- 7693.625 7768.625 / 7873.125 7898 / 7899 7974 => 0.04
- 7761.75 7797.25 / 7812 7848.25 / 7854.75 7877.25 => -0.02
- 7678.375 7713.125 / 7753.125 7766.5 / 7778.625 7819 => -0.06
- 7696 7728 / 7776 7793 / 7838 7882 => -0.04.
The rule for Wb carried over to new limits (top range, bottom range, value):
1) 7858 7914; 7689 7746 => 0.93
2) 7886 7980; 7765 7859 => 0.94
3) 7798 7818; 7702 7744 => 0.99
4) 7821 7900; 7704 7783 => 0.95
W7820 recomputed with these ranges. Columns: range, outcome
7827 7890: 8.71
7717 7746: 9.03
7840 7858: 8.39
